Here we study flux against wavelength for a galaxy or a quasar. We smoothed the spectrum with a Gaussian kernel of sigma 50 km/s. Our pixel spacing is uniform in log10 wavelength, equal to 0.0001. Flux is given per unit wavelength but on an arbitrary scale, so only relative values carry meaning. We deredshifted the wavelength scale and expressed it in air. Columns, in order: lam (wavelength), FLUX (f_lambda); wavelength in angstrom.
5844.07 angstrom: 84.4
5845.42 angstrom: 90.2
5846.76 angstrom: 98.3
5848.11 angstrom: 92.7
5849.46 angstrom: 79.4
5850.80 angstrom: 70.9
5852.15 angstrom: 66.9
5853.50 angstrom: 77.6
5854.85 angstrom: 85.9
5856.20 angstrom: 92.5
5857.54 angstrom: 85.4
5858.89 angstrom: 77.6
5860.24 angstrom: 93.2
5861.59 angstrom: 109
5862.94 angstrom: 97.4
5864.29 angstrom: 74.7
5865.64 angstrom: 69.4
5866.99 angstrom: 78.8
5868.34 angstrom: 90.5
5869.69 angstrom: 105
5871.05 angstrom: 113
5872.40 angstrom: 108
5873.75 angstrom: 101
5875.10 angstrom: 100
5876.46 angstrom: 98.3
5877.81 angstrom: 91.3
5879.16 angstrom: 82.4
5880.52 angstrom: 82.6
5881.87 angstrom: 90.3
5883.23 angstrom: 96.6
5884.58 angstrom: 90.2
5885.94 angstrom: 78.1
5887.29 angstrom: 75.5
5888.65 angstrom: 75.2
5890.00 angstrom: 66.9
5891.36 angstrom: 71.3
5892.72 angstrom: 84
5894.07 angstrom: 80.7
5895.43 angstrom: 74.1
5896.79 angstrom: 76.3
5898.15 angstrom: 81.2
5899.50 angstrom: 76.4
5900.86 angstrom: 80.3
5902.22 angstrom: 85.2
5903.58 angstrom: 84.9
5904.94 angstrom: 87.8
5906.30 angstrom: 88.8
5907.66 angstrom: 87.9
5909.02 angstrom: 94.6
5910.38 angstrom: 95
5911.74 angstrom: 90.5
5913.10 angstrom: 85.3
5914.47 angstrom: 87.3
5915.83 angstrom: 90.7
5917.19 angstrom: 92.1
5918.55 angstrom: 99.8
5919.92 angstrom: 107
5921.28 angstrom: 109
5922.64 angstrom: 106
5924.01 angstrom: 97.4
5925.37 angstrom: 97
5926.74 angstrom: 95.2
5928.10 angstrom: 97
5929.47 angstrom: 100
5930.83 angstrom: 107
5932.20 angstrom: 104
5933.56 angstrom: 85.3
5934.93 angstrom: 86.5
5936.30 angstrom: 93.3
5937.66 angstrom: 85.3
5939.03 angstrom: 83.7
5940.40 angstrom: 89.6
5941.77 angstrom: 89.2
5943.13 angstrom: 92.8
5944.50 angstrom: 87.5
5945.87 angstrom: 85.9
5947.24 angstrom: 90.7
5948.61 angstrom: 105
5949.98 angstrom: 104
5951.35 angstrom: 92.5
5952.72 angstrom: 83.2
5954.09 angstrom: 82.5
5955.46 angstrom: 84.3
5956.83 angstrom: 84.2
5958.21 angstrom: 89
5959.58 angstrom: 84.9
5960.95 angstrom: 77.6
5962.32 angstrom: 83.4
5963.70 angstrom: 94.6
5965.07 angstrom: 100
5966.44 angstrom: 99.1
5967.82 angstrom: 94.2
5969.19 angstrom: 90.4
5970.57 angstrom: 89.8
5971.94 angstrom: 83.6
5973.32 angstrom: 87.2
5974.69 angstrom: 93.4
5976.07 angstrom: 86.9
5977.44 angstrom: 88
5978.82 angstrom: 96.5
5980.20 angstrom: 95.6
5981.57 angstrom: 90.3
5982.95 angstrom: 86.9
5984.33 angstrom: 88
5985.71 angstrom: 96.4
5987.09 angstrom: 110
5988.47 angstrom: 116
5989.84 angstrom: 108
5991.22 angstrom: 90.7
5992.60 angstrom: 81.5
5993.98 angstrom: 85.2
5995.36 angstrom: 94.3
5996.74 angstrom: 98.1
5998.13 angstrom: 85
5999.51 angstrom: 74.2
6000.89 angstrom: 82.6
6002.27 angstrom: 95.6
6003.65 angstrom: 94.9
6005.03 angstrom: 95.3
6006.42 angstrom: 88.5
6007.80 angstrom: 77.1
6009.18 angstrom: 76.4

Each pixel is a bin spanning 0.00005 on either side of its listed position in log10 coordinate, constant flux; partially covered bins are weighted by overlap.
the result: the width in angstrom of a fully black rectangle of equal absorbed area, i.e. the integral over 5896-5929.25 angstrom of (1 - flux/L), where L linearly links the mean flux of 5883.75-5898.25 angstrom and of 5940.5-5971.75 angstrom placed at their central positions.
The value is -3.9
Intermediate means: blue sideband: 77.7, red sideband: 90.1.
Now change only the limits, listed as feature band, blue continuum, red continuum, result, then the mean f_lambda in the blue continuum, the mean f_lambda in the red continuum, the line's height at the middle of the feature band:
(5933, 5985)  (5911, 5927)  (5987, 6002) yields 2.6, 96.4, 92.6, 94.4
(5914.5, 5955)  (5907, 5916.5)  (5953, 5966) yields -2.6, 90.2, 86.9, 88.6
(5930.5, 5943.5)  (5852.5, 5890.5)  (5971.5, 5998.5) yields 0.0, 88.7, 93.2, 91.3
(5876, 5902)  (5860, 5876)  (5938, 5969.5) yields 3.4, 95.1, 89.9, 93.8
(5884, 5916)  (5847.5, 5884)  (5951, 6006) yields 2.5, 89.3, 90.8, 89.8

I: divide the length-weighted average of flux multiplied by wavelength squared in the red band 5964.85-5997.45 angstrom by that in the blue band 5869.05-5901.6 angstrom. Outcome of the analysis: 1.1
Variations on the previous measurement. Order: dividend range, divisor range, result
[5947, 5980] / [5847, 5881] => 1.05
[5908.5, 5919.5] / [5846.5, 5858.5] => 1.14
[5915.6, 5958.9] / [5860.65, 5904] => 1.10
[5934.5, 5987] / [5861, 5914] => 1.06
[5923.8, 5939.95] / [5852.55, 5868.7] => 1.13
